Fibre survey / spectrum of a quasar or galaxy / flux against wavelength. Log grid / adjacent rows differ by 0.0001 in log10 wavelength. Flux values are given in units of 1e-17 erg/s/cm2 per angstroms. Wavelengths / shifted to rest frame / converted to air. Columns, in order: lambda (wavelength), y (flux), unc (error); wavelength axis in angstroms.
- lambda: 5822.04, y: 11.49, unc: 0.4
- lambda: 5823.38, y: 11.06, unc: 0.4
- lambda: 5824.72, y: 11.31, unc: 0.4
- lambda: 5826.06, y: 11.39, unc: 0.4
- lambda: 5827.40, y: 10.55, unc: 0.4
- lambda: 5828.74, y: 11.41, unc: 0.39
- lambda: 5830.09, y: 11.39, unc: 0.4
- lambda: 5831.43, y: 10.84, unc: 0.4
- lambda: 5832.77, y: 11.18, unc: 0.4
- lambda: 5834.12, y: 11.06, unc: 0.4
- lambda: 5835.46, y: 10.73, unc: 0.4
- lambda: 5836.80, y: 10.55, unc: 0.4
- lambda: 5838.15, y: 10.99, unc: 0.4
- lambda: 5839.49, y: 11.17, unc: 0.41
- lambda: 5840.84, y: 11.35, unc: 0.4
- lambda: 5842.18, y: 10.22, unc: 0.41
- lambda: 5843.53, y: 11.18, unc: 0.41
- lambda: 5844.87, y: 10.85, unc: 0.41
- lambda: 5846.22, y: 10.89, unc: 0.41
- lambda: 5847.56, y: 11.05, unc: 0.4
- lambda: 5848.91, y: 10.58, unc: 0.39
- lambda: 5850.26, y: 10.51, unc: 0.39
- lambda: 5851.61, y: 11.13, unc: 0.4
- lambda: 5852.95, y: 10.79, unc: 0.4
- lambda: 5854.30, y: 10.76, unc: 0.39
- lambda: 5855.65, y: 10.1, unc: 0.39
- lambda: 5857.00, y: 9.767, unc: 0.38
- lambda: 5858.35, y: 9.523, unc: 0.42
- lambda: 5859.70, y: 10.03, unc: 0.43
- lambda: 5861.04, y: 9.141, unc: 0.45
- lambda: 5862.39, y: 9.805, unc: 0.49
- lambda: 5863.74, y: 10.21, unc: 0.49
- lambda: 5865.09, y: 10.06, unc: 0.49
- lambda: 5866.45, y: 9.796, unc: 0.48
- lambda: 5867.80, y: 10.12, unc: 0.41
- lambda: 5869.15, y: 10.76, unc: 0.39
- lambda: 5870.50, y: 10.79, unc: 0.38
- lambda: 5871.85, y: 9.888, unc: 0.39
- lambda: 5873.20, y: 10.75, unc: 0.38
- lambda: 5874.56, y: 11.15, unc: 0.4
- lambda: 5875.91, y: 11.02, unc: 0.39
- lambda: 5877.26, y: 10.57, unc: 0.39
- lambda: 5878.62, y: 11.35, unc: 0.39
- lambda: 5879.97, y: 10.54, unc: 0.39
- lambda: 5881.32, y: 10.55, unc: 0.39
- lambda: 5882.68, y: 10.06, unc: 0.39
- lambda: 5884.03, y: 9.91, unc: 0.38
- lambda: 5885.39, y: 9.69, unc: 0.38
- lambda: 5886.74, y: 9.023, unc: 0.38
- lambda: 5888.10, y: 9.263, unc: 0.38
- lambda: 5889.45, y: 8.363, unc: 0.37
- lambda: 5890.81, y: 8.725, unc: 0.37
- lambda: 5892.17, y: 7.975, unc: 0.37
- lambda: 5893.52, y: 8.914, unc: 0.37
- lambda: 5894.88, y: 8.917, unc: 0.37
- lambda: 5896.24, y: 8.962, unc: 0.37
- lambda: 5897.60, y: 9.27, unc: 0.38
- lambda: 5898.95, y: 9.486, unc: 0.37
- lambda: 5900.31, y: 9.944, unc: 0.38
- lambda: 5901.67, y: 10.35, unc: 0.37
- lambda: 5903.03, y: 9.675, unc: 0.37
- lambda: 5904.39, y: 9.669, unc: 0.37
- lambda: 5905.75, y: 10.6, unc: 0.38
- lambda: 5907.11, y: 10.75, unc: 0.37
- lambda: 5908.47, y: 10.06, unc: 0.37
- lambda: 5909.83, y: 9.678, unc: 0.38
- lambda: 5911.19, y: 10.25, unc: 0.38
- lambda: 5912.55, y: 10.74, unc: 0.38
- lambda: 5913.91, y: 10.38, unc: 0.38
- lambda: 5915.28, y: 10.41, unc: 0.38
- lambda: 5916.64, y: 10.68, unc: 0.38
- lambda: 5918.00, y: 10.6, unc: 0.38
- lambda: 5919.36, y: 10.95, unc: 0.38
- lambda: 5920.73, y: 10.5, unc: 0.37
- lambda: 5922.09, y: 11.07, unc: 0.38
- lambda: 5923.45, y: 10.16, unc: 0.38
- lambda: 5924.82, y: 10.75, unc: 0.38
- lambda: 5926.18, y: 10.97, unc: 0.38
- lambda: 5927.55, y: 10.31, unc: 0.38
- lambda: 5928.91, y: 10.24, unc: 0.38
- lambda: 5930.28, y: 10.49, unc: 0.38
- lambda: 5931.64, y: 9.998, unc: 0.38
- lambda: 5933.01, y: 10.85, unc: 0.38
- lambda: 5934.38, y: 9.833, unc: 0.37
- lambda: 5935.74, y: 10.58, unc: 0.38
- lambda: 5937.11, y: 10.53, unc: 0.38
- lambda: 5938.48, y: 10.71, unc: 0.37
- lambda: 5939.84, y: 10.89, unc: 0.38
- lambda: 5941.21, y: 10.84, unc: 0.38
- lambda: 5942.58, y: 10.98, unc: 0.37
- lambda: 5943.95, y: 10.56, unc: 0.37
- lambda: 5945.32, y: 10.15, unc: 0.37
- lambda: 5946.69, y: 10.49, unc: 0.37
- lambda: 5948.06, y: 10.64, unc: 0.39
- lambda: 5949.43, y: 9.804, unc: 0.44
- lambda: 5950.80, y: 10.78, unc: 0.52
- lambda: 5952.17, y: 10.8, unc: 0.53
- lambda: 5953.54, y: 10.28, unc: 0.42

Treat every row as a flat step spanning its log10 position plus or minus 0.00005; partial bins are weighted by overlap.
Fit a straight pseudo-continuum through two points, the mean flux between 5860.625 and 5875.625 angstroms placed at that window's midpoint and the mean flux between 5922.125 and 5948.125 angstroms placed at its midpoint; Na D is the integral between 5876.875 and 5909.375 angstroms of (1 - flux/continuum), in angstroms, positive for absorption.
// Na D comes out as 2.1 angstroms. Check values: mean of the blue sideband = 10.3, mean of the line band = 9.68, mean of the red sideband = 10.5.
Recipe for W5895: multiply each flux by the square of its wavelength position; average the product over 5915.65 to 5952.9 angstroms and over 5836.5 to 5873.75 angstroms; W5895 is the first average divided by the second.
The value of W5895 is 1.04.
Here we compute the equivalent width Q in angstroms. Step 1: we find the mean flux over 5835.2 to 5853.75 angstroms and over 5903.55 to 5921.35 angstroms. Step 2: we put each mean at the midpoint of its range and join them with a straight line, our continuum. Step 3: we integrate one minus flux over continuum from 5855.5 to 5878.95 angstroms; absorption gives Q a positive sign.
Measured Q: 1.0 angstroms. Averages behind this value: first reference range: 10.9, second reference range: 10.4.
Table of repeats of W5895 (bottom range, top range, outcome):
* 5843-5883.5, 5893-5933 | 0.99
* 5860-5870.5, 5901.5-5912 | 1.02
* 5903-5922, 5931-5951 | 1.02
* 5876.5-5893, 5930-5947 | 1.11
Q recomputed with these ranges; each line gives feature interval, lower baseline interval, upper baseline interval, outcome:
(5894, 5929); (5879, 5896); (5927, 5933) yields -1.0 angstroms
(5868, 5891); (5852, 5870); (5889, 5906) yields -1.2 angstroms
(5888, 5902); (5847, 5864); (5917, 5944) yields 1.8 angstroms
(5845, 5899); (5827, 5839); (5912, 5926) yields 4.0 angstroms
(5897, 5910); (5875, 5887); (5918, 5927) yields 0.7 angstroms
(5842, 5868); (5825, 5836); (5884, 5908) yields 0.3 angstroms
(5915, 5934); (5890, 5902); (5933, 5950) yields -1.1 angstroms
